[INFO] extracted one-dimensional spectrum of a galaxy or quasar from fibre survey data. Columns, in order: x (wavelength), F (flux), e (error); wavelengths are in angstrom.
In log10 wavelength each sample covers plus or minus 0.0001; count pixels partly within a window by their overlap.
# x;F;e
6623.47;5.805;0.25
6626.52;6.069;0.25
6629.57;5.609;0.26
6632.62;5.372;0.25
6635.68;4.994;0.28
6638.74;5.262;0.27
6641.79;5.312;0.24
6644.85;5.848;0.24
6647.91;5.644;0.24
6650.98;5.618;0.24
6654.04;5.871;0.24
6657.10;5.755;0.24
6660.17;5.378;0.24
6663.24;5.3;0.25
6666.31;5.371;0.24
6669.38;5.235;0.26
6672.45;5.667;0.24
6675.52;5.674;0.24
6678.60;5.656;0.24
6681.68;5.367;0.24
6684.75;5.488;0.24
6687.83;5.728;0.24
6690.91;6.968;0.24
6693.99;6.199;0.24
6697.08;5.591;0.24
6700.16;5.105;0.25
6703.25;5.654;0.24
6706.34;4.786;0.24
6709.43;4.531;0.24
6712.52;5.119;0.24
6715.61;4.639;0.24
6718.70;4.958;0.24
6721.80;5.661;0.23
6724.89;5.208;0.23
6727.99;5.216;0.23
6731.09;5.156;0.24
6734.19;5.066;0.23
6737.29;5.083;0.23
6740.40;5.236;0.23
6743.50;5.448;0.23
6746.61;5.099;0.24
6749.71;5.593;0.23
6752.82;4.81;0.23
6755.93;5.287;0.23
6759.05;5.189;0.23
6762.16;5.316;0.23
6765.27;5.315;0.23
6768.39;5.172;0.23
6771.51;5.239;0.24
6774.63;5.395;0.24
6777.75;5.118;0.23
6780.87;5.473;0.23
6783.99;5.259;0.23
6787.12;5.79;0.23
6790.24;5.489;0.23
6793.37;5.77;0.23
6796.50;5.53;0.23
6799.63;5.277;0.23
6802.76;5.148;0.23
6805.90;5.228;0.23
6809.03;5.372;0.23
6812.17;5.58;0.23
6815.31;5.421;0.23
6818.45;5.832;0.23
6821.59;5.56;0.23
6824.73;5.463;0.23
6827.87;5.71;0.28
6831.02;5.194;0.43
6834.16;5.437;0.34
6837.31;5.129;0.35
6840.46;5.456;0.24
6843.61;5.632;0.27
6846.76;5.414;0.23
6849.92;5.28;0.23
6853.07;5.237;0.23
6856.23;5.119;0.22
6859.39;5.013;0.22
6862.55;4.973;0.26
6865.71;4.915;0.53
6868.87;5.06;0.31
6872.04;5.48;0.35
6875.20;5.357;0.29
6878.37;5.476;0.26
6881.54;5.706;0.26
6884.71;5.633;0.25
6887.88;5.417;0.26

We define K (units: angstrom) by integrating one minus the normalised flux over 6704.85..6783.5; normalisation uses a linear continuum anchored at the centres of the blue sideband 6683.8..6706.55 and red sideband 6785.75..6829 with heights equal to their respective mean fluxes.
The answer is 6.6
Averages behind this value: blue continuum 5.75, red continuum 5.51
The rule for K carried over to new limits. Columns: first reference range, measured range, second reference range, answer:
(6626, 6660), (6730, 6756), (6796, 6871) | 1.2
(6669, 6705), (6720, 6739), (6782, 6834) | 1.3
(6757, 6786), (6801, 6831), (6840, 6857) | -0.8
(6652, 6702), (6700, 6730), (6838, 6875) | 2.5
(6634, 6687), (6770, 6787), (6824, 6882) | 0.1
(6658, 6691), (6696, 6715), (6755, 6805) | 1.4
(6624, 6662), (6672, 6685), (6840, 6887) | -0.1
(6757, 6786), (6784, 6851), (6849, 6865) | -3.5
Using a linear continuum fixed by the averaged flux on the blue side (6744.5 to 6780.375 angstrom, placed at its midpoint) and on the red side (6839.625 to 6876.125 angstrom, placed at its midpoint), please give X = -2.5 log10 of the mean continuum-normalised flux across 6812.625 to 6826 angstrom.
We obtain -0.07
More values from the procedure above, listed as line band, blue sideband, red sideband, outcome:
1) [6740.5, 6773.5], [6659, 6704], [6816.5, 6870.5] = 0.05 mag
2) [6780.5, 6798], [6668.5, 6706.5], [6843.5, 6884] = -0.02 mag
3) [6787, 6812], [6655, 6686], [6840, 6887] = -0.01 mag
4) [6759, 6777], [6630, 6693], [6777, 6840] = 0.04 mag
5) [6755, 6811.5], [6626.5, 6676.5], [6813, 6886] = 0.01 mag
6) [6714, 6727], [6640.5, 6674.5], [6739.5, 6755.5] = 0.04 mag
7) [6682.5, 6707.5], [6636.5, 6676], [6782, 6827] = -0.04 mag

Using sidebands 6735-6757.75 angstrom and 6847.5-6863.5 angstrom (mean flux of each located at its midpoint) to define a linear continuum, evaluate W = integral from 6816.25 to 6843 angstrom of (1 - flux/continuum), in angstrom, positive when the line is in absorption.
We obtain -1.64 angstrom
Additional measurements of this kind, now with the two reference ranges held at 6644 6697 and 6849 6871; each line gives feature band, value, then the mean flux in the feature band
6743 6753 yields 0.3 angstrom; 5.28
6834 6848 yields -0.7 angstrom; 5.41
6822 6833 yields -0.6 angstrom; 5.47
